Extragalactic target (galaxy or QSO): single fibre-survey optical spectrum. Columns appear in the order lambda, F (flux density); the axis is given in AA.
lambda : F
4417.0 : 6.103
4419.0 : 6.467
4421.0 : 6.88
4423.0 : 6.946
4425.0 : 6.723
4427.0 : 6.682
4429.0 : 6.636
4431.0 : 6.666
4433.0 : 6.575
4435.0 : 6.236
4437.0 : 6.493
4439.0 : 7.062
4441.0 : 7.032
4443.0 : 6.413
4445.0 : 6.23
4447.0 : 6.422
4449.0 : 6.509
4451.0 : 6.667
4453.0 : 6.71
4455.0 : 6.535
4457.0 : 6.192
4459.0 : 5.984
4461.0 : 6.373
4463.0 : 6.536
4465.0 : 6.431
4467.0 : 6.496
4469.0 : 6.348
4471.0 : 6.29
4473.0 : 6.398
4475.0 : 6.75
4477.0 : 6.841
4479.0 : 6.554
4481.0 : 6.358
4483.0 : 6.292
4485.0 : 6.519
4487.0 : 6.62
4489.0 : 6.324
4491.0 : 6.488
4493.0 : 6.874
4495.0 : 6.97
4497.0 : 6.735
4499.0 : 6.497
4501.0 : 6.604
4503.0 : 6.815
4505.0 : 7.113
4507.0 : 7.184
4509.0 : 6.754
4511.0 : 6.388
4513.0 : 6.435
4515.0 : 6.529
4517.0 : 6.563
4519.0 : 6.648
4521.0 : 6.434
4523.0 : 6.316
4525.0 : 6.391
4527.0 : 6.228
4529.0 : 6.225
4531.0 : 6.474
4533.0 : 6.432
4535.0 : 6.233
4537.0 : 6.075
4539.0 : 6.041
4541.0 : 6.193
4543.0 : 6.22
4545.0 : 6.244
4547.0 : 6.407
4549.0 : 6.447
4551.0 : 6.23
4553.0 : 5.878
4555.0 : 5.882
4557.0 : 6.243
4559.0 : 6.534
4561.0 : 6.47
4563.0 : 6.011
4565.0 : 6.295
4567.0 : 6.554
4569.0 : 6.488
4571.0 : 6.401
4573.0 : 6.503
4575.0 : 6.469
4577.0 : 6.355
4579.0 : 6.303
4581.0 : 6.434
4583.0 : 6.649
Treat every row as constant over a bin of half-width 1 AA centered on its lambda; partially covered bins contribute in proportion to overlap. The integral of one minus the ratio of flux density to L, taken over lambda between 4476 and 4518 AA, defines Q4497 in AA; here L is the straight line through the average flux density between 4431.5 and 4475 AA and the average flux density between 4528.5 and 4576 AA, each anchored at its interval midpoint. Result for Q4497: -1.60 AA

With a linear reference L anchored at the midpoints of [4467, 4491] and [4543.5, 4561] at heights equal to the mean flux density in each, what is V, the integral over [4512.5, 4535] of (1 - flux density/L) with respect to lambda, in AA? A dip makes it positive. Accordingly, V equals -0.3 AA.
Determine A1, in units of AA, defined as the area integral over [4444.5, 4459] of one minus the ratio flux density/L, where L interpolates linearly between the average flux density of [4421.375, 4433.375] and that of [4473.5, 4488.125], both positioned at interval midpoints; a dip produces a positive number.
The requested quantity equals 0.4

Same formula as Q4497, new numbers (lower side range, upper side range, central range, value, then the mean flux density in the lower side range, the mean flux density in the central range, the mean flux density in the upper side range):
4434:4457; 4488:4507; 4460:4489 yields 0.8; 6.56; 6.48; 6.74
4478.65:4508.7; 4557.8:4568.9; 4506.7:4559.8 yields 1.3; 6.67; 6.35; 6.38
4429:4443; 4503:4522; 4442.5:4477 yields 1.2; 6.66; 6.44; 6.68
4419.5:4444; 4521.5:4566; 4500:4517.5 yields -0.9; 6.69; 6.71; 6.25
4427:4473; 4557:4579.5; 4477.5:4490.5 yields 0.0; 6.49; 6.46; 6.39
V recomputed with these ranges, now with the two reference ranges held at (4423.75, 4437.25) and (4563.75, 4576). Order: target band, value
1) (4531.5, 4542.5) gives 0.5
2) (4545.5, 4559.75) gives 0.5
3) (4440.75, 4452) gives 0.1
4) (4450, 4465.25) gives 0.3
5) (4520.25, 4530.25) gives 0.3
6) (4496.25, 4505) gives -0.3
